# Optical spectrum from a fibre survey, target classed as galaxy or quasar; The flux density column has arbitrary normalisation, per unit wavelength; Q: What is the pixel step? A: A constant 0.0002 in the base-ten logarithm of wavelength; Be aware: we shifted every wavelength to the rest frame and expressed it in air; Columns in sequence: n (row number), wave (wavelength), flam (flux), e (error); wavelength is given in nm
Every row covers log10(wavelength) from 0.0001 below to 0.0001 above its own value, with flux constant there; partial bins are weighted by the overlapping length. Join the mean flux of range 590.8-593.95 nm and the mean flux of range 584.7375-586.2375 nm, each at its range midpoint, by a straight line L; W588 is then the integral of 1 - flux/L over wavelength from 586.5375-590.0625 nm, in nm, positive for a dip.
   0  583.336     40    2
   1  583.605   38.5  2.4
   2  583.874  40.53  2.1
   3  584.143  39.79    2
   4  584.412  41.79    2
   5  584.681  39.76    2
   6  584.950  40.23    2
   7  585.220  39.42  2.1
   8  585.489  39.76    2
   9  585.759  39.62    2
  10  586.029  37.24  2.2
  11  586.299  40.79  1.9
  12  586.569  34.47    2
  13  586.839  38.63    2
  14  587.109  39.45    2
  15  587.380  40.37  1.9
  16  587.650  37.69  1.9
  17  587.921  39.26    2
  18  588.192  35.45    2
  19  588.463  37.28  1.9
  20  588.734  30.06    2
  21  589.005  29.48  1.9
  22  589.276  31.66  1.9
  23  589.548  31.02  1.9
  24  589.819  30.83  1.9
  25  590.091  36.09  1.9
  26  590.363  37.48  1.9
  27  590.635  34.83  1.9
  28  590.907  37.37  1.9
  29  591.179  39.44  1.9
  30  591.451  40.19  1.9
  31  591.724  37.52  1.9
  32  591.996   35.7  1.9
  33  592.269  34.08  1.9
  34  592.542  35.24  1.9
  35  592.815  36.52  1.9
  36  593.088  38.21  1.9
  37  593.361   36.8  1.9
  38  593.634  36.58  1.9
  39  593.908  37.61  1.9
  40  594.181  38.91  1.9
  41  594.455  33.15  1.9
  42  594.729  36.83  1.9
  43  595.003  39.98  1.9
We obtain 0.31 nm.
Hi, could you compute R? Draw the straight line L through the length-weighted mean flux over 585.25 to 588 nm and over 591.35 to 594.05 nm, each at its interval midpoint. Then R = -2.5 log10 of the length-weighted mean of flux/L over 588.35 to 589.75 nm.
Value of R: 0.19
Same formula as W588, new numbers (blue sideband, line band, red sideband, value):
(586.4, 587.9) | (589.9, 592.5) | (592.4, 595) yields 0.04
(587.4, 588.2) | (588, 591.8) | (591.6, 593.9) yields 0.25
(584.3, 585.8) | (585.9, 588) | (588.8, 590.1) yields -0.13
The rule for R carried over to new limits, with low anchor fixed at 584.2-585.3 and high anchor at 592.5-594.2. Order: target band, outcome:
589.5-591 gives 0.10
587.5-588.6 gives 0.05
